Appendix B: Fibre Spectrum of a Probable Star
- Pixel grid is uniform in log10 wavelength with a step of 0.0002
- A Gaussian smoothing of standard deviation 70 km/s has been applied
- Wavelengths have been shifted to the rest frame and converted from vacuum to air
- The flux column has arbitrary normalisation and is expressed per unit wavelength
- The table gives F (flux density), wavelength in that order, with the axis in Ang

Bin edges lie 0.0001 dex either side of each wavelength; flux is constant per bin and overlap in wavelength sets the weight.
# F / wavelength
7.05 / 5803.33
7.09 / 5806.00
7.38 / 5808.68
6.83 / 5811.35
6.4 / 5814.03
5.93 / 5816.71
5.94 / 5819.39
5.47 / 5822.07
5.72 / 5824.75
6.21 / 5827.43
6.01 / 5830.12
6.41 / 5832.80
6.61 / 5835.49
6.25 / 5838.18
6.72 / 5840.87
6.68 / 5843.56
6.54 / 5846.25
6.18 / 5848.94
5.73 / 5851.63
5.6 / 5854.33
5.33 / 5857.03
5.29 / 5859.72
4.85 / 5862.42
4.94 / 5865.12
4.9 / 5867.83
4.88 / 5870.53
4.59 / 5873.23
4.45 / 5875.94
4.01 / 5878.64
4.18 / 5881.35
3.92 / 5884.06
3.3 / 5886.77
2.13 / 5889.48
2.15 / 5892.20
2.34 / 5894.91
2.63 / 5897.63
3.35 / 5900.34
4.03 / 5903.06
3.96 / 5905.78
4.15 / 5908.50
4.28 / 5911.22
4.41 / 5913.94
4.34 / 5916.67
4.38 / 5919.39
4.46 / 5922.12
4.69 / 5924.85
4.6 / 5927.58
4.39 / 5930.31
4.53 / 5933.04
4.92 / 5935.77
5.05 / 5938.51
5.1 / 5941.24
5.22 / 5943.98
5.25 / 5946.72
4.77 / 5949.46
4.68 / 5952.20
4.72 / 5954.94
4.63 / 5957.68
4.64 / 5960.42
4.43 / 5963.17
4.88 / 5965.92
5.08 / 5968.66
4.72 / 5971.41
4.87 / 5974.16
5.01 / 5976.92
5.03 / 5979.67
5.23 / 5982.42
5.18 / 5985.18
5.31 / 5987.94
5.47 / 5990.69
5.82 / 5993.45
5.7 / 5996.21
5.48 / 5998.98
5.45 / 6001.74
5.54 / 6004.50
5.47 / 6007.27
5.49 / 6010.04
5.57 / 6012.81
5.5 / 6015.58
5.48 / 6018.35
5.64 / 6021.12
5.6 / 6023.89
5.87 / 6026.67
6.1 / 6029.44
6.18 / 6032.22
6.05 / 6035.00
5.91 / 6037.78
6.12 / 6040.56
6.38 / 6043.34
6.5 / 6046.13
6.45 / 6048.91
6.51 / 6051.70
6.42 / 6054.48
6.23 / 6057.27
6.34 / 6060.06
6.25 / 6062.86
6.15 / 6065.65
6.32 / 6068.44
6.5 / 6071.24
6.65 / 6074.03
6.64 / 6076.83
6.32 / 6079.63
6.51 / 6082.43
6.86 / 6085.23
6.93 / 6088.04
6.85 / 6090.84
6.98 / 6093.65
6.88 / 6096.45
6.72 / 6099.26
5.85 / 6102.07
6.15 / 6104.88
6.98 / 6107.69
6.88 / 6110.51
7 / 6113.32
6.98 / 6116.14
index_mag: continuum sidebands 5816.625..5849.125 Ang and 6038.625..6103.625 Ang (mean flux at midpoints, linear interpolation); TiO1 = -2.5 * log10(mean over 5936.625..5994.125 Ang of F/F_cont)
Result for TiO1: 0.26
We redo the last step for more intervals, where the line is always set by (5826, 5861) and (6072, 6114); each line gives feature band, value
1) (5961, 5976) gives 0.314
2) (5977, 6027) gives 0.183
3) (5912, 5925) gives 0.381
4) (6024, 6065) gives 0.060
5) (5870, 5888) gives 0.432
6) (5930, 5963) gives 0.298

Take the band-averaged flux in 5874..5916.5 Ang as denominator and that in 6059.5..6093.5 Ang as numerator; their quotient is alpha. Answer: 1.8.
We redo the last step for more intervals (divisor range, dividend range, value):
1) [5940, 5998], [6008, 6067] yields 1.20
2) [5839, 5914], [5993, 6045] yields 1.28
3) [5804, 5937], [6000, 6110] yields 1.25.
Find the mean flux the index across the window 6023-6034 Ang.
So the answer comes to 5.96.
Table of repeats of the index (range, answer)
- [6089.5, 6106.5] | 6.58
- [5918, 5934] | 4.51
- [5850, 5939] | 4.26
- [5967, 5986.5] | 5.02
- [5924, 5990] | 4.88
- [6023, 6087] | 6.31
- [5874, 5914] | 3.54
